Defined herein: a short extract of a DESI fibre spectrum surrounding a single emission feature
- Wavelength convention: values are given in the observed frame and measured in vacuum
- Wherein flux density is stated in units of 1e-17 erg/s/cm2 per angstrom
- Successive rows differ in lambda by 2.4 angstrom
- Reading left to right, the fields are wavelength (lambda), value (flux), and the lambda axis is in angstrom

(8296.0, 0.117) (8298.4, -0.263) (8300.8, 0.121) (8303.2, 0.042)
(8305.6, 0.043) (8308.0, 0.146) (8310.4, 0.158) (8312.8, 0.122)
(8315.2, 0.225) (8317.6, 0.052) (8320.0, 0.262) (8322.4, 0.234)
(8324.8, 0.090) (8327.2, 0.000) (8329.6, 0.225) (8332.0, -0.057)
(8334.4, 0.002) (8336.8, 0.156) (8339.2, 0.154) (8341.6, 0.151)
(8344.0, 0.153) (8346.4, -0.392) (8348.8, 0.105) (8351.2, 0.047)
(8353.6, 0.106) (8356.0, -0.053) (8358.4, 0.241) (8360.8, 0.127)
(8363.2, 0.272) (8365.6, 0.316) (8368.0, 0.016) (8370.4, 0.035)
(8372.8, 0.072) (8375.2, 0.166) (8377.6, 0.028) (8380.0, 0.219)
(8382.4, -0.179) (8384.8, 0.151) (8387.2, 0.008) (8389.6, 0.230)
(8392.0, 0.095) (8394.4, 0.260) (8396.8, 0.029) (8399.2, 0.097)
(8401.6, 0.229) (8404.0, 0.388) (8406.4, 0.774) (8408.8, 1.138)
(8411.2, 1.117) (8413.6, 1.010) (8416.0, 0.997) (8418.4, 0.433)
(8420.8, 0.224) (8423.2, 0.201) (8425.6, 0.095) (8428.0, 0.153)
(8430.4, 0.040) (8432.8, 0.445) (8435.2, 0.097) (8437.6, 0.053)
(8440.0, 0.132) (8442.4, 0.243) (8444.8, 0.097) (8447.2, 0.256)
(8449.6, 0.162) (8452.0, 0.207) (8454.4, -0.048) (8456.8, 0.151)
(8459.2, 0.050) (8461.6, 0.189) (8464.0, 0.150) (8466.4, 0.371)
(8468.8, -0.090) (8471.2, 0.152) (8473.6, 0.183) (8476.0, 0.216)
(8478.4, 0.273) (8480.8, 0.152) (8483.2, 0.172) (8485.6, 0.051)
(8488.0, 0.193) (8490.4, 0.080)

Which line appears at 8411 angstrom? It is [O II]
